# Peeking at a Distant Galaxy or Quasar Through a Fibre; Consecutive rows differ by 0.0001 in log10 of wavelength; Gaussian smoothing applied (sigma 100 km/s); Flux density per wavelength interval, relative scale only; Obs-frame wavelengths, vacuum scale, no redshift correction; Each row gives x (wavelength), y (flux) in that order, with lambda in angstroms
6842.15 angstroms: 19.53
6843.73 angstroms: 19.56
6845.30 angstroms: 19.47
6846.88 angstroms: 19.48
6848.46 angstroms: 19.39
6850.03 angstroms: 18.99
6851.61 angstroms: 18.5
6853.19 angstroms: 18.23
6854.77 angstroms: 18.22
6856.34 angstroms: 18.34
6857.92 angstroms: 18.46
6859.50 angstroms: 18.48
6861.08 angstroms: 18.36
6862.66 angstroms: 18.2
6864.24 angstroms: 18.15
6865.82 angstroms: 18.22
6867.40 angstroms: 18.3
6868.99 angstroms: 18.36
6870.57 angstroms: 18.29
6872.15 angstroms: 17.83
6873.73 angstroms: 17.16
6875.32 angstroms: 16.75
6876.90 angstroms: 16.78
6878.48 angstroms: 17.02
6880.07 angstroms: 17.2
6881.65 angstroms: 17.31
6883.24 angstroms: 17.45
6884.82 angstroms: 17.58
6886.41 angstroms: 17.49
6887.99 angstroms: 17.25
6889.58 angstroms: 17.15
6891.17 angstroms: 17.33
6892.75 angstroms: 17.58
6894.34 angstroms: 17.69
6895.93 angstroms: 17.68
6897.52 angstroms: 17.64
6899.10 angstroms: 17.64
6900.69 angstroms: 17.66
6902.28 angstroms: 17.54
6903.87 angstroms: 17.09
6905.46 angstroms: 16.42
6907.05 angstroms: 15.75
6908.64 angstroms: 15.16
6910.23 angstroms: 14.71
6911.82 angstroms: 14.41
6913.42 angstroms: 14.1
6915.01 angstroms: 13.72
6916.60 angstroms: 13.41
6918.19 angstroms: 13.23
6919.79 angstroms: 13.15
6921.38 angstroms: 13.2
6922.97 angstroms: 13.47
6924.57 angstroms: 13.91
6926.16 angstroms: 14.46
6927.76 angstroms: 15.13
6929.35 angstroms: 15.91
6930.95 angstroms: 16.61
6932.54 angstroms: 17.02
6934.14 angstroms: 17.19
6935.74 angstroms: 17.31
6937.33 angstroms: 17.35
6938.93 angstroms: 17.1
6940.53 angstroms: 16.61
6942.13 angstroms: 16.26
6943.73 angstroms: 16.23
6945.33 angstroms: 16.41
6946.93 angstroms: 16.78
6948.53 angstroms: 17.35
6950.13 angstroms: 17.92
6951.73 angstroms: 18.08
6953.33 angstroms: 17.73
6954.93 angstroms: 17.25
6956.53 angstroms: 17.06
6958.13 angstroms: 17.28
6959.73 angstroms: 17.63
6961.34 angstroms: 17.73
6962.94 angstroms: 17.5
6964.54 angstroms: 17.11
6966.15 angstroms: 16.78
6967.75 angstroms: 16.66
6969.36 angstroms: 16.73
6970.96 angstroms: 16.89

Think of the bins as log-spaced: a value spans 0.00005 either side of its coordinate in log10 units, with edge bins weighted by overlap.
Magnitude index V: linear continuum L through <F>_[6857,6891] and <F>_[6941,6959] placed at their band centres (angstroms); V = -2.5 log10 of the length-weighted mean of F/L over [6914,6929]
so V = 0.246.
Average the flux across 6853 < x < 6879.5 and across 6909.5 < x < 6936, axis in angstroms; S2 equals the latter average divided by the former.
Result 0.8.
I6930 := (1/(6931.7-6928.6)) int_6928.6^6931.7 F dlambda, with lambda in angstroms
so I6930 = 16.2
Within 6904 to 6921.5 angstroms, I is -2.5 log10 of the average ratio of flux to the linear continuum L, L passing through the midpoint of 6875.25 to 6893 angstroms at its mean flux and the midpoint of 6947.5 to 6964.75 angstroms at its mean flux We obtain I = 0.20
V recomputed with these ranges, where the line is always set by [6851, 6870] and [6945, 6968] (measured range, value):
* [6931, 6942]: 0.03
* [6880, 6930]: 0.13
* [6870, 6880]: 0.05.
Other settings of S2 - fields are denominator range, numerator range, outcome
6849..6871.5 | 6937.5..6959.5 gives 0.93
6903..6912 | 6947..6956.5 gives 1.12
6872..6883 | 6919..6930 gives 0.83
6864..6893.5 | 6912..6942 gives 0.87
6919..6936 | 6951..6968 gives 1.15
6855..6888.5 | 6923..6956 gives 0.93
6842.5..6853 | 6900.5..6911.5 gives 0.84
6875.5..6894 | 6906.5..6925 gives 0.81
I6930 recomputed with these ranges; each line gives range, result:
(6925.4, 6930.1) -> 15.2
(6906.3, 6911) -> 15.2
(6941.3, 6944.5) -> 16.2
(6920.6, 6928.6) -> 14.1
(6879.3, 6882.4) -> 17.3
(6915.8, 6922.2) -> 13.3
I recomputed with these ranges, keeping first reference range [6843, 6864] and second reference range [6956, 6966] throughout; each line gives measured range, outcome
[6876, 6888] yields 0.07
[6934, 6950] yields 0.04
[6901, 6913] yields 0.14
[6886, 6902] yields 0.04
